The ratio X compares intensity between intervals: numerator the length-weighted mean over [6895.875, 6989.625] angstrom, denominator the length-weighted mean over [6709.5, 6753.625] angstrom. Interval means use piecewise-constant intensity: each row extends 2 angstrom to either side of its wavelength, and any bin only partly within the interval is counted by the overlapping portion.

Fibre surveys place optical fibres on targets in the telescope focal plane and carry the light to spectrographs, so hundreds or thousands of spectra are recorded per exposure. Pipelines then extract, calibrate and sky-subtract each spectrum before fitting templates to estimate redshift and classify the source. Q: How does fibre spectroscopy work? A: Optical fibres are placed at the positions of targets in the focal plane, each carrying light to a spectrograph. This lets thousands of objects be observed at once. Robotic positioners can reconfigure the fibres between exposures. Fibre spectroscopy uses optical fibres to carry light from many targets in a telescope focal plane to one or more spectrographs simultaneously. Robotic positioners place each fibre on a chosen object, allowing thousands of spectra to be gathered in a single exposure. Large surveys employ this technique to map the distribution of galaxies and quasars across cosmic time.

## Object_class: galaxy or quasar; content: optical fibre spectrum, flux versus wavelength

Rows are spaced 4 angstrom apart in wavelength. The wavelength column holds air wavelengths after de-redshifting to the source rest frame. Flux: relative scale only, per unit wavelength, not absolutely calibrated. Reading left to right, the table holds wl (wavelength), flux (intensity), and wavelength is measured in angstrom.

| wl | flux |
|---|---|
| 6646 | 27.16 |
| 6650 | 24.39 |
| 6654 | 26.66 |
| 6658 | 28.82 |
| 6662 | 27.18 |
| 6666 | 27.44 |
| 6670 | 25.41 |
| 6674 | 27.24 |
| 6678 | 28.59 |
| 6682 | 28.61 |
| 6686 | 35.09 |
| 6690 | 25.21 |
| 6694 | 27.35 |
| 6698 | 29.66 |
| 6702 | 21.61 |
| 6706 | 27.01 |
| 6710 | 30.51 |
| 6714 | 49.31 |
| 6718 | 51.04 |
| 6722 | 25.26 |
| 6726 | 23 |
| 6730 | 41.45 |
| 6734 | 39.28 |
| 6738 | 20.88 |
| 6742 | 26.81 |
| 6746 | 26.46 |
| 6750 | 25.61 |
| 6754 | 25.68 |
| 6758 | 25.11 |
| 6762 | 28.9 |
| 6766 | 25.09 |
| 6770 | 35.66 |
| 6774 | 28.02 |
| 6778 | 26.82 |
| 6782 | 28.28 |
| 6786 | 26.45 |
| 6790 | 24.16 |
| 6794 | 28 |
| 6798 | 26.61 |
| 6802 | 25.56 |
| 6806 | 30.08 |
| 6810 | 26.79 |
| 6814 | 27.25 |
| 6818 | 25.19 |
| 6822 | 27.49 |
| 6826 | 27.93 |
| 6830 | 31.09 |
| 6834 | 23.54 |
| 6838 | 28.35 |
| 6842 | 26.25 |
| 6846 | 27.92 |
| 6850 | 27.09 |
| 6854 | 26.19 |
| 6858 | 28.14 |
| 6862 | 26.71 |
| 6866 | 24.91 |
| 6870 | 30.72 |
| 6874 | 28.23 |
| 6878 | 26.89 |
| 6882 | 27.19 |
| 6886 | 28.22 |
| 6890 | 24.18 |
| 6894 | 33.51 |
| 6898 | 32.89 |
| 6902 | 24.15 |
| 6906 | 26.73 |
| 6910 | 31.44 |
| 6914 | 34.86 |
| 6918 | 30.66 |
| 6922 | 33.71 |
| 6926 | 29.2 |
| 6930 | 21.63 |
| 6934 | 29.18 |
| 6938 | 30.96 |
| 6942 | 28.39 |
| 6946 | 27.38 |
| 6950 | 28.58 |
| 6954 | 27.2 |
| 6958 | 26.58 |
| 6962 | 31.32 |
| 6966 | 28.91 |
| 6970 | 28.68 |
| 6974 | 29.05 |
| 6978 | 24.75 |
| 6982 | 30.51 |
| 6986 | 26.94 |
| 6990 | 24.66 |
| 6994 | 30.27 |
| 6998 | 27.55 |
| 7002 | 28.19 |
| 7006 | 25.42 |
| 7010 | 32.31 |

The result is 0.9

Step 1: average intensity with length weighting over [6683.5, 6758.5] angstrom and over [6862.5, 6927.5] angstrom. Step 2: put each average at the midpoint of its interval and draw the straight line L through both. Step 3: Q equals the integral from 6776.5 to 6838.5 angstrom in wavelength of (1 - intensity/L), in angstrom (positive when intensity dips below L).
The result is 5.67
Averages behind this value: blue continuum 30.4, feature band 27.1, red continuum 29.2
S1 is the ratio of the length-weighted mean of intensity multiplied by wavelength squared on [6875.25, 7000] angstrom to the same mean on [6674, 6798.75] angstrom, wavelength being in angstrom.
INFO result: 1.03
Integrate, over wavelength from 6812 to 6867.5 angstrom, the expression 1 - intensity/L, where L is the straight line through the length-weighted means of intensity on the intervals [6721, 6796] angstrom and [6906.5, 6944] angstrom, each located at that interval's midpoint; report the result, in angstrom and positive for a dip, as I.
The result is 3.6 angstrom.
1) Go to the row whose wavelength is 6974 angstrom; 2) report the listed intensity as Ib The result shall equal 29.05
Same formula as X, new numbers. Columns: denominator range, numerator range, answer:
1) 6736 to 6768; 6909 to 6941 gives 1.18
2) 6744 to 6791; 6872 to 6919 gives 1.07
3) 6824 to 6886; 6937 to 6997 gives 1.03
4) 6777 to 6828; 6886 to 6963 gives 1.08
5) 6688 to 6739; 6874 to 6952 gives 0.91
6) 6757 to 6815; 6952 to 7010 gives 1.02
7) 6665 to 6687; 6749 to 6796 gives 0.96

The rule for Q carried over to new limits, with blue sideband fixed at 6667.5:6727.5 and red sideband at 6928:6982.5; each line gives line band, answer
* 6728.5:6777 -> 1.6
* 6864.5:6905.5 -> 0.8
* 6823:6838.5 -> 0.8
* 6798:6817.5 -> 1.5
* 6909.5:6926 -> -2.3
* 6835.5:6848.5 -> 0.8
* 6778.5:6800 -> 2.1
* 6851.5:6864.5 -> 0.9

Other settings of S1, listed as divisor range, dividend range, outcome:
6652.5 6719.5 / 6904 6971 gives 1.04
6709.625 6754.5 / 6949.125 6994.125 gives 0.93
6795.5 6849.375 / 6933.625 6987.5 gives 1.09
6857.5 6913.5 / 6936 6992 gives 1.02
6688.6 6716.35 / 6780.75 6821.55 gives 0.91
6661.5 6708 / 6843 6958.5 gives 1.10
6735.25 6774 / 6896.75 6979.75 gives 1.13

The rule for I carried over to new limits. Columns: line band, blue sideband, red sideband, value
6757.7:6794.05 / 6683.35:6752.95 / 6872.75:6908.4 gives 2.61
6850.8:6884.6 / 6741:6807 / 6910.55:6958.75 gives 1.16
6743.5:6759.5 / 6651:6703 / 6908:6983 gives 1.30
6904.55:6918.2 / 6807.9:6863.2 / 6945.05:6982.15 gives -1.64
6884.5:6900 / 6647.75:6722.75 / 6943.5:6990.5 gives -0.69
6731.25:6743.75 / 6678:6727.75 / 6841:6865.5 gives 0.15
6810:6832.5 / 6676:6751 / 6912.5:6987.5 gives 1.71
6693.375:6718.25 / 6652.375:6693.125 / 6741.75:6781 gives -4.59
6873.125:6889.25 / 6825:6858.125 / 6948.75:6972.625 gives 0.24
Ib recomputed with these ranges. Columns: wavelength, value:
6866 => 24.91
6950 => 28.58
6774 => 28.02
